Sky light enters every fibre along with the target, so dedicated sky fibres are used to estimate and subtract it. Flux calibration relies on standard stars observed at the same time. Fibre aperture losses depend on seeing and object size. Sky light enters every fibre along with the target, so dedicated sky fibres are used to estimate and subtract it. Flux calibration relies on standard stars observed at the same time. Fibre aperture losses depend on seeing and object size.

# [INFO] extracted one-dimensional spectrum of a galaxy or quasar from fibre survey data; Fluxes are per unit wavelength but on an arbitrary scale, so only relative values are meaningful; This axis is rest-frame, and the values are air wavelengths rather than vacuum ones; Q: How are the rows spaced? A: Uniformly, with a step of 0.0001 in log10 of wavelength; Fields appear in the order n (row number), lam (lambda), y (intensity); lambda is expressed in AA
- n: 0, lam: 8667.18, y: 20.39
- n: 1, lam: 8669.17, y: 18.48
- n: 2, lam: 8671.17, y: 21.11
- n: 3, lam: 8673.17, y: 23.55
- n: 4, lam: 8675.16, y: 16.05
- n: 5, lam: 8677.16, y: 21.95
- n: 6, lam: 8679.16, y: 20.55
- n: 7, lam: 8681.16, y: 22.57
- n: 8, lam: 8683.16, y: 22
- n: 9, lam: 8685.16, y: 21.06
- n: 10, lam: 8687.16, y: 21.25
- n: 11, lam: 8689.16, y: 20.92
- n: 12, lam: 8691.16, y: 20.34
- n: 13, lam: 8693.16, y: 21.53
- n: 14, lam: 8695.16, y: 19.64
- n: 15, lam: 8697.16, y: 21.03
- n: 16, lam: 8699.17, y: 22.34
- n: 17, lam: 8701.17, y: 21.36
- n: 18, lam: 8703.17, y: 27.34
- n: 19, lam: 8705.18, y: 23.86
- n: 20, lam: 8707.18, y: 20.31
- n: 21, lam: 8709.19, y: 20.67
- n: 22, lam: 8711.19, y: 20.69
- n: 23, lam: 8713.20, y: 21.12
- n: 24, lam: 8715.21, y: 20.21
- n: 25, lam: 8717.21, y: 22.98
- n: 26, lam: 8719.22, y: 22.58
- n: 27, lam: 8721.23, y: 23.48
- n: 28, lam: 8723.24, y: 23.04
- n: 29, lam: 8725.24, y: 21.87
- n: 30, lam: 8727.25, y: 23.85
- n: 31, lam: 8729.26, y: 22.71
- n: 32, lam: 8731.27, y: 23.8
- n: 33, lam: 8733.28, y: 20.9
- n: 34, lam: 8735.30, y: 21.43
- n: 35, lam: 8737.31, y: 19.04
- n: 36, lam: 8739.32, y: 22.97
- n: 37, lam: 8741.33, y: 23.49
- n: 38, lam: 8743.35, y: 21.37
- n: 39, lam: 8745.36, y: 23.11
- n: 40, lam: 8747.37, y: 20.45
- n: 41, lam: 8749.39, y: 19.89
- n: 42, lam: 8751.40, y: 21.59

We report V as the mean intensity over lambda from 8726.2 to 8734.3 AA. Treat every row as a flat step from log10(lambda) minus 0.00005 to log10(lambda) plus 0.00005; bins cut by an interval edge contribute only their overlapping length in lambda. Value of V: 22.8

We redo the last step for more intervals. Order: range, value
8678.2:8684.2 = 21.7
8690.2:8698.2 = 20.6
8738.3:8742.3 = 23.2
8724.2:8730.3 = 22.8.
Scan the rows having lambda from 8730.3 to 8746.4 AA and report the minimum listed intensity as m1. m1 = 19.04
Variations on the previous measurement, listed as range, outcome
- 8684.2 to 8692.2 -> 20.34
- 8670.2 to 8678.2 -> 16.05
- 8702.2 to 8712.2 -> 20.31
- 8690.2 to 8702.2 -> 19.64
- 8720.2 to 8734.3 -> 20.9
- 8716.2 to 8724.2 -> 22.58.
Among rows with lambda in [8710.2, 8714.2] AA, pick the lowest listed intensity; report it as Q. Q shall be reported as 20.69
